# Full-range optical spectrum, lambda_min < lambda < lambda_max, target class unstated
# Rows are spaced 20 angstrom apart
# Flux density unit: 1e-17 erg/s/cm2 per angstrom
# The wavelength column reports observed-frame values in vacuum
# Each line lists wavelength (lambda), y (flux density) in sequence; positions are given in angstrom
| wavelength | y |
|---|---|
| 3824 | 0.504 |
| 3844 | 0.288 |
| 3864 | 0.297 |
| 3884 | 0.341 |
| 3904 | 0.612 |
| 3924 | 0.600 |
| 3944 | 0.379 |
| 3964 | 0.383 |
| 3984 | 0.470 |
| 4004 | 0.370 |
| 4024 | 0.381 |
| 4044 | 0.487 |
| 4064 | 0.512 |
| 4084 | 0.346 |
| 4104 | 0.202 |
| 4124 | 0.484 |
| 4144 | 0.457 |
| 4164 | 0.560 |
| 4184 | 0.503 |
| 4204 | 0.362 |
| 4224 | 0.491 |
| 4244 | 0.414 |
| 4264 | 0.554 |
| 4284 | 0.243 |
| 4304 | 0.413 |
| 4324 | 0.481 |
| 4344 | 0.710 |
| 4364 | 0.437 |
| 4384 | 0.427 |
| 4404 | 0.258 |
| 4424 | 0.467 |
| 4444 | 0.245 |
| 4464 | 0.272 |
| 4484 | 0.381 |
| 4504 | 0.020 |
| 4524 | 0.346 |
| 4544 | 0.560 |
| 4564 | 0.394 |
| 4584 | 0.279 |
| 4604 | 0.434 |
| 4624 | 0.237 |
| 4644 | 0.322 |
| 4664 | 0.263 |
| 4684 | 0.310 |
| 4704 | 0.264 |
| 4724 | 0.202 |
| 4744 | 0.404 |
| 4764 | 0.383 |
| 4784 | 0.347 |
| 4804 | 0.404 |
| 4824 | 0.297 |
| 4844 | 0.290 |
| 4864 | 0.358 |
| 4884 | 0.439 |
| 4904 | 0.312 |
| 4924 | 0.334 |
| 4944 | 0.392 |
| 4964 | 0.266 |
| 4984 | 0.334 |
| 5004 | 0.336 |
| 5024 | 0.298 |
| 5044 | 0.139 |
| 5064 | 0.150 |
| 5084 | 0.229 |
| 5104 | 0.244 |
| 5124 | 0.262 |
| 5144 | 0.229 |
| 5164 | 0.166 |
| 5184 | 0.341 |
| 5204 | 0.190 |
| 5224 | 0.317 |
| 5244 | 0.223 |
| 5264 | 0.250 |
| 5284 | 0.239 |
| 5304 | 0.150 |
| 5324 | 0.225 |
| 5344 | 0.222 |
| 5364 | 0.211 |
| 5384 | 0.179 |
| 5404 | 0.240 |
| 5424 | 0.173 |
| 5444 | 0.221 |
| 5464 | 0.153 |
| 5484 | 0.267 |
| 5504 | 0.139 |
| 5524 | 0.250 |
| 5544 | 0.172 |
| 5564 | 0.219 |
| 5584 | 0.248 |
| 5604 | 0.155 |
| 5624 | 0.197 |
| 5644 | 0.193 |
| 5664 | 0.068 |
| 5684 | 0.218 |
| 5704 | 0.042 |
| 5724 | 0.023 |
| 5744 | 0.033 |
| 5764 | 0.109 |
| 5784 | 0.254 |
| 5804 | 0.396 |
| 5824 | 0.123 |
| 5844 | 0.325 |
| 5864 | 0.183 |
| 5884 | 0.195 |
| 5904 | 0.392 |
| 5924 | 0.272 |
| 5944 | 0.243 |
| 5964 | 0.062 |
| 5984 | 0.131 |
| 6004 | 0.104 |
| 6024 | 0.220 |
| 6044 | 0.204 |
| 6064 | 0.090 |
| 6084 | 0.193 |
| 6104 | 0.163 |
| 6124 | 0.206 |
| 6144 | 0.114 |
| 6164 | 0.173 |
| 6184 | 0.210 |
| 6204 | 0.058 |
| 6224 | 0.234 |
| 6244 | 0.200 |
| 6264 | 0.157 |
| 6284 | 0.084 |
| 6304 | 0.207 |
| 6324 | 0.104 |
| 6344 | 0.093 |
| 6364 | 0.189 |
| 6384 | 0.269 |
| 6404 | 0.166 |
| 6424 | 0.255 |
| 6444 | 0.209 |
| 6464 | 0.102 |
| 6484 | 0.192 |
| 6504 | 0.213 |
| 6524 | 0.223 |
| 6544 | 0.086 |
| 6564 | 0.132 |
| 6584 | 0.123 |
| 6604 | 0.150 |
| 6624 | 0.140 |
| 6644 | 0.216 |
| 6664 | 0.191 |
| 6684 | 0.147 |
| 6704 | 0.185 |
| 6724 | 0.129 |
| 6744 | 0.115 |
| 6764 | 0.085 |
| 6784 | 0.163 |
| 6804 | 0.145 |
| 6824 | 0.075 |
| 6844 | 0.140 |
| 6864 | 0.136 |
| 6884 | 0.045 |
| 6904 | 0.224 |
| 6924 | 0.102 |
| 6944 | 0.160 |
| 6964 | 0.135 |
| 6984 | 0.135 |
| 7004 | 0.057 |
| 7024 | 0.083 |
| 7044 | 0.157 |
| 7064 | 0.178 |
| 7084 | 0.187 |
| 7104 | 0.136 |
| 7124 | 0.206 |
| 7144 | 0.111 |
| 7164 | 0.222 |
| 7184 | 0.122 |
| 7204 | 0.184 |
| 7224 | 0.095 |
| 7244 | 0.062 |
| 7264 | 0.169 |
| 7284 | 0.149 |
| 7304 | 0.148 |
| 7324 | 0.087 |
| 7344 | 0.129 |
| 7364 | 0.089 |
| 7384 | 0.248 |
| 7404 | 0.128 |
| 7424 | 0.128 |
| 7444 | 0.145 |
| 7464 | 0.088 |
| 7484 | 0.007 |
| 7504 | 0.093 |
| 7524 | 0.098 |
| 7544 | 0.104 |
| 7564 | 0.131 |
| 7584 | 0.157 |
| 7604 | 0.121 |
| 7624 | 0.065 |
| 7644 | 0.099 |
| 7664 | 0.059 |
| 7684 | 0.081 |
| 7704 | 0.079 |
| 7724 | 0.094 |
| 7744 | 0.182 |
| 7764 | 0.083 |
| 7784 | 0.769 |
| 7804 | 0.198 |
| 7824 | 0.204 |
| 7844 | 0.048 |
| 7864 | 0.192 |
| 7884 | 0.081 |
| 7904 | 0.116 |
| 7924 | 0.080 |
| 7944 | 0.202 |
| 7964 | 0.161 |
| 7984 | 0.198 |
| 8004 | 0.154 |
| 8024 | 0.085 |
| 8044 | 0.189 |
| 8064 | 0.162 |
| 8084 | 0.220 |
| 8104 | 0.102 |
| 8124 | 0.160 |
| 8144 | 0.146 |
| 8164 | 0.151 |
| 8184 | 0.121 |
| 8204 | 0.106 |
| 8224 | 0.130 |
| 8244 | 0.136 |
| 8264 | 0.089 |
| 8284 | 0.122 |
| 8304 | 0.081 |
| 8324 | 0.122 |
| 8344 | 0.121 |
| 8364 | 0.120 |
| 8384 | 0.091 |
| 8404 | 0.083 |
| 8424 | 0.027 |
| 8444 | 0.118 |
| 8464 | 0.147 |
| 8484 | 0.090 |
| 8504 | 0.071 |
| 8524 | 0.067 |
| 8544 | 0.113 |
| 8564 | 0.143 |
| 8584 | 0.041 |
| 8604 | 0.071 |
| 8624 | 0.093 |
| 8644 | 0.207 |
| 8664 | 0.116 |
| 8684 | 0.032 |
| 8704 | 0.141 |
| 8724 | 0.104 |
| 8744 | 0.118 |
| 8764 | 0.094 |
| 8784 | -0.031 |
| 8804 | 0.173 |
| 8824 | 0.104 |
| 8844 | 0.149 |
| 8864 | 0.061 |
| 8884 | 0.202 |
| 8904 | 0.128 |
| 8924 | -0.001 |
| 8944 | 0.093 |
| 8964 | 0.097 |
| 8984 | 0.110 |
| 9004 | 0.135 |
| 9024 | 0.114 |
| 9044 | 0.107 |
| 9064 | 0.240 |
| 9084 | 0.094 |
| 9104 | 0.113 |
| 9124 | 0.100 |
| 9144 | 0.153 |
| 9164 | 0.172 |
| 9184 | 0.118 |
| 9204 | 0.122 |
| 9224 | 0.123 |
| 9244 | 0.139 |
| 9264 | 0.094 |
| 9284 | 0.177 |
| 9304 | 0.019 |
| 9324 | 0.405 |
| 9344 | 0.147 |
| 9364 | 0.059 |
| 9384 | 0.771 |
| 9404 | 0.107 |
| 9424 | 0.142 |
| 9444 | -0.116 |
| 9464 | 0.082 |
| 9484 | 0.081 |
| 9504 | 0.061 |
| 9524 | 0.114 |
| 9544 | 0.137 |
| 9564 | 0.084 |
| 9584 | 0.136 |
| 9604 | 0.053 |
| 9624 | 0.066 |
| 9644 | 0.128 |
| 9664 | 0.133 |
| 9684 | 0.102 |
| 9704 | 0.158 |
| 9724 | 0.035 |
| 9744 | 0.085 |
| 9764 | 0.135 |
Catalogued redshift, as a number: 1.089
